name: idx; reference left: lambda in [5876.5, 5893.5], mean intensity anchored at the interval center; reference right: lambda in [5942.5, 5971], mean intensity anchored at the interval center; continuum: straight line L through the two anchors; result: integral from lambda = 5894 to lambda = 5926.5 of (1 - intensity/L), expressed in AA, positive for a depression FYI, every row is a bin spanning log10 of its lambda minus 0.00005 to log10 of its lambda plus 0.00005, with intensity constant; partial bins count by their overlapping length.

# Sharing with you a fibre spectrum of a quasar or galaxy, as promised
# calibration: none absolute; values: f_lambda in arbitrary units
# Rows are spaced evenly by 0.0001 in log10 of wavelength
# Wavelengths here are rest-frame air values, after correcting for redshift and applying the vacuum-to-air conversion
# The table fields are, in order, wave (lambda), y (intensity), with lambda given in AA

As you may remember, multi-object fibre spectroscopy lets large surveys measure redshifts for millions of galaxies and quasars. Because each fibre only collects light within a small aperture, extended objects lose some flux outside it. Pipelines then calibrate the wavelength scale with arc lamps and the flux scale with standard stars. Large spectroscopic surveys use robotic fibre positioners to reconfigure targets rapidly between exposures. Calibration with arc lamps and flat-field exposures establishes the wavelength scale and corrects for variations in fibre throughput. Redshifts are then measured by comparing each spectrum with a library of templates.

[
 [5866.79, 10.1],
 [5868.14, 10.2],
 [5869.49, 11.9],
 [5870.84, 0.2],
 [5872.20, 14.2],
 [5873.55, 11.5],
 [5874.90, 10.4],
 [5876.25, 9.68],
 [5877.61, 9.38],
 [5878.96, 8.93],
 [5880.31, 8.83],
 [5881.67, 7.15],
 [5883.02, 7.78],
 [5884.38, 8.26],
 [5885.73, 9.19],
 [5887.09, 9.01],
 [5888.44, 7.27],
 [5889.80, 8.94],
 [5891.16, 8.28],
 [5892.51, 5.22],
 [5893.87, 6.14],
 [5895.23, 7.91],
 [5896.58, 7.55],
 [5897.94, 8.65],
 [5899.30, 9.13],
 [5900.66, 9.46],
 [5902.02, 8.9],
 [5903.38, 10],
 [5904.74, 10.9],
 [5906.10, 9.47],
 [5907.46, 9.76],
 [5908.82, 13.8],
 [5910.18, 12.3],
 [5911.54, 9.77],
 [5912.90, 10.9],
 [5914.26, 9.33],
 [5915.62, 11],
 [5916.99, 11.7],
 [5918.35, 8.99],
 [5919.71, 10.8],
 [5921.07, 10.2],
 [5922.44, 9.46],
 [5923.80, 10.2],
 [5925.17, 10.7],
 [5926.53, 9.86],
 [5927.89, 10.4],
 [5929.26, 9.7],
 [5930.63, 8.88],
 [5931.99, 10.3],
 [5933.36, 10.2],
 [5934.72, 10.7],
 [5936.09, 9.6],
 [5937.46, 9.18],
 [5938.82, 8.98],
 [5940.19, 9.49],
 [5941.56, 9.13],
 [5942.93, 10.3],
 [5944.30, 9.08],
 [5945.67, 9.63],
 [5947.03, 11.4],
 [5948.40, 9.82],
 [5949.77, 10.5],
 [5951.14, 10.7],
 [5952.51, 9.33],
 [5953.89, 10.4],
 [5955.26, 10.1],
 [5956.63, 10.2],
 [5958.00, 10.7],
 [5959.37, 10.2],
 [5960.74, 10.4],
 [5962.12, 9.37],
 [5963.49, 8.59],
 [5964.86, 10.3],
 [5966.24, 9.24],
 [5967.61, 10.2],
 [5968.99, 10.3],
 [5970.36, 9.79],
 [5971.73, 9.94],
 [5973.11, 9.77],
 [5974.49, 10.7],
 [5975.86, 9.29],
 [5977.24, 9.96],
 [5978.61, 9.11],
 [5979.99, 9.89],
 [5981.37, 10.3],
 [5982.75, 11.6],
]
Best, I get -4.1 AA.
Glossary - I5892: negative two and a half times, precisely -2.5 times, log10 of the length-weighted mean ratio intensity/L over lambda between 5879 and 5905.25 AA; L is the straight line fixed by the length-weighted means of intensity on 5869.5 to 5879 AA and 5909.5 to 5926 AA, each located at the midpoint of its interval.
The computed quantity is 0.18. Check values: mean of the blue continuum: 9.39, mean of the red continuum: 10.4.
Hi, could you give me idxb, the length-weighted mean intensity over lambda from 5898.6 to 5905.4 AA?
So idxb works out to 9.66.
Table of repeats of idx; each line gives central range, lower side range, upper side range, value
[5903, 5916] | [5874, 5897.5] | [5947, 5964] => -2.70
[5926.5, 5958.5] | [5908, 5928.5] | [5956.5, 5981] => 1.02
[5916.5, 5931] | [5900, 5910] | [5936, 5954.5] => 0.09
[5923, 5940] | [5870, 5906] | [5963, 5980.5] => -1.22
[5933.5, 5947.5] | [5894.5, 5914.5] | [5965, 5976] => 0.24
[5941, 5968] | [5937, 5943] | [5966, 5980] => -1.18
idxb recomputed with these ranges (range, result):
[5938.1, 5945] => 9.39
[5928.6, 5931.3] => 9.27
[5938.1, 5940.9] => 9.24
